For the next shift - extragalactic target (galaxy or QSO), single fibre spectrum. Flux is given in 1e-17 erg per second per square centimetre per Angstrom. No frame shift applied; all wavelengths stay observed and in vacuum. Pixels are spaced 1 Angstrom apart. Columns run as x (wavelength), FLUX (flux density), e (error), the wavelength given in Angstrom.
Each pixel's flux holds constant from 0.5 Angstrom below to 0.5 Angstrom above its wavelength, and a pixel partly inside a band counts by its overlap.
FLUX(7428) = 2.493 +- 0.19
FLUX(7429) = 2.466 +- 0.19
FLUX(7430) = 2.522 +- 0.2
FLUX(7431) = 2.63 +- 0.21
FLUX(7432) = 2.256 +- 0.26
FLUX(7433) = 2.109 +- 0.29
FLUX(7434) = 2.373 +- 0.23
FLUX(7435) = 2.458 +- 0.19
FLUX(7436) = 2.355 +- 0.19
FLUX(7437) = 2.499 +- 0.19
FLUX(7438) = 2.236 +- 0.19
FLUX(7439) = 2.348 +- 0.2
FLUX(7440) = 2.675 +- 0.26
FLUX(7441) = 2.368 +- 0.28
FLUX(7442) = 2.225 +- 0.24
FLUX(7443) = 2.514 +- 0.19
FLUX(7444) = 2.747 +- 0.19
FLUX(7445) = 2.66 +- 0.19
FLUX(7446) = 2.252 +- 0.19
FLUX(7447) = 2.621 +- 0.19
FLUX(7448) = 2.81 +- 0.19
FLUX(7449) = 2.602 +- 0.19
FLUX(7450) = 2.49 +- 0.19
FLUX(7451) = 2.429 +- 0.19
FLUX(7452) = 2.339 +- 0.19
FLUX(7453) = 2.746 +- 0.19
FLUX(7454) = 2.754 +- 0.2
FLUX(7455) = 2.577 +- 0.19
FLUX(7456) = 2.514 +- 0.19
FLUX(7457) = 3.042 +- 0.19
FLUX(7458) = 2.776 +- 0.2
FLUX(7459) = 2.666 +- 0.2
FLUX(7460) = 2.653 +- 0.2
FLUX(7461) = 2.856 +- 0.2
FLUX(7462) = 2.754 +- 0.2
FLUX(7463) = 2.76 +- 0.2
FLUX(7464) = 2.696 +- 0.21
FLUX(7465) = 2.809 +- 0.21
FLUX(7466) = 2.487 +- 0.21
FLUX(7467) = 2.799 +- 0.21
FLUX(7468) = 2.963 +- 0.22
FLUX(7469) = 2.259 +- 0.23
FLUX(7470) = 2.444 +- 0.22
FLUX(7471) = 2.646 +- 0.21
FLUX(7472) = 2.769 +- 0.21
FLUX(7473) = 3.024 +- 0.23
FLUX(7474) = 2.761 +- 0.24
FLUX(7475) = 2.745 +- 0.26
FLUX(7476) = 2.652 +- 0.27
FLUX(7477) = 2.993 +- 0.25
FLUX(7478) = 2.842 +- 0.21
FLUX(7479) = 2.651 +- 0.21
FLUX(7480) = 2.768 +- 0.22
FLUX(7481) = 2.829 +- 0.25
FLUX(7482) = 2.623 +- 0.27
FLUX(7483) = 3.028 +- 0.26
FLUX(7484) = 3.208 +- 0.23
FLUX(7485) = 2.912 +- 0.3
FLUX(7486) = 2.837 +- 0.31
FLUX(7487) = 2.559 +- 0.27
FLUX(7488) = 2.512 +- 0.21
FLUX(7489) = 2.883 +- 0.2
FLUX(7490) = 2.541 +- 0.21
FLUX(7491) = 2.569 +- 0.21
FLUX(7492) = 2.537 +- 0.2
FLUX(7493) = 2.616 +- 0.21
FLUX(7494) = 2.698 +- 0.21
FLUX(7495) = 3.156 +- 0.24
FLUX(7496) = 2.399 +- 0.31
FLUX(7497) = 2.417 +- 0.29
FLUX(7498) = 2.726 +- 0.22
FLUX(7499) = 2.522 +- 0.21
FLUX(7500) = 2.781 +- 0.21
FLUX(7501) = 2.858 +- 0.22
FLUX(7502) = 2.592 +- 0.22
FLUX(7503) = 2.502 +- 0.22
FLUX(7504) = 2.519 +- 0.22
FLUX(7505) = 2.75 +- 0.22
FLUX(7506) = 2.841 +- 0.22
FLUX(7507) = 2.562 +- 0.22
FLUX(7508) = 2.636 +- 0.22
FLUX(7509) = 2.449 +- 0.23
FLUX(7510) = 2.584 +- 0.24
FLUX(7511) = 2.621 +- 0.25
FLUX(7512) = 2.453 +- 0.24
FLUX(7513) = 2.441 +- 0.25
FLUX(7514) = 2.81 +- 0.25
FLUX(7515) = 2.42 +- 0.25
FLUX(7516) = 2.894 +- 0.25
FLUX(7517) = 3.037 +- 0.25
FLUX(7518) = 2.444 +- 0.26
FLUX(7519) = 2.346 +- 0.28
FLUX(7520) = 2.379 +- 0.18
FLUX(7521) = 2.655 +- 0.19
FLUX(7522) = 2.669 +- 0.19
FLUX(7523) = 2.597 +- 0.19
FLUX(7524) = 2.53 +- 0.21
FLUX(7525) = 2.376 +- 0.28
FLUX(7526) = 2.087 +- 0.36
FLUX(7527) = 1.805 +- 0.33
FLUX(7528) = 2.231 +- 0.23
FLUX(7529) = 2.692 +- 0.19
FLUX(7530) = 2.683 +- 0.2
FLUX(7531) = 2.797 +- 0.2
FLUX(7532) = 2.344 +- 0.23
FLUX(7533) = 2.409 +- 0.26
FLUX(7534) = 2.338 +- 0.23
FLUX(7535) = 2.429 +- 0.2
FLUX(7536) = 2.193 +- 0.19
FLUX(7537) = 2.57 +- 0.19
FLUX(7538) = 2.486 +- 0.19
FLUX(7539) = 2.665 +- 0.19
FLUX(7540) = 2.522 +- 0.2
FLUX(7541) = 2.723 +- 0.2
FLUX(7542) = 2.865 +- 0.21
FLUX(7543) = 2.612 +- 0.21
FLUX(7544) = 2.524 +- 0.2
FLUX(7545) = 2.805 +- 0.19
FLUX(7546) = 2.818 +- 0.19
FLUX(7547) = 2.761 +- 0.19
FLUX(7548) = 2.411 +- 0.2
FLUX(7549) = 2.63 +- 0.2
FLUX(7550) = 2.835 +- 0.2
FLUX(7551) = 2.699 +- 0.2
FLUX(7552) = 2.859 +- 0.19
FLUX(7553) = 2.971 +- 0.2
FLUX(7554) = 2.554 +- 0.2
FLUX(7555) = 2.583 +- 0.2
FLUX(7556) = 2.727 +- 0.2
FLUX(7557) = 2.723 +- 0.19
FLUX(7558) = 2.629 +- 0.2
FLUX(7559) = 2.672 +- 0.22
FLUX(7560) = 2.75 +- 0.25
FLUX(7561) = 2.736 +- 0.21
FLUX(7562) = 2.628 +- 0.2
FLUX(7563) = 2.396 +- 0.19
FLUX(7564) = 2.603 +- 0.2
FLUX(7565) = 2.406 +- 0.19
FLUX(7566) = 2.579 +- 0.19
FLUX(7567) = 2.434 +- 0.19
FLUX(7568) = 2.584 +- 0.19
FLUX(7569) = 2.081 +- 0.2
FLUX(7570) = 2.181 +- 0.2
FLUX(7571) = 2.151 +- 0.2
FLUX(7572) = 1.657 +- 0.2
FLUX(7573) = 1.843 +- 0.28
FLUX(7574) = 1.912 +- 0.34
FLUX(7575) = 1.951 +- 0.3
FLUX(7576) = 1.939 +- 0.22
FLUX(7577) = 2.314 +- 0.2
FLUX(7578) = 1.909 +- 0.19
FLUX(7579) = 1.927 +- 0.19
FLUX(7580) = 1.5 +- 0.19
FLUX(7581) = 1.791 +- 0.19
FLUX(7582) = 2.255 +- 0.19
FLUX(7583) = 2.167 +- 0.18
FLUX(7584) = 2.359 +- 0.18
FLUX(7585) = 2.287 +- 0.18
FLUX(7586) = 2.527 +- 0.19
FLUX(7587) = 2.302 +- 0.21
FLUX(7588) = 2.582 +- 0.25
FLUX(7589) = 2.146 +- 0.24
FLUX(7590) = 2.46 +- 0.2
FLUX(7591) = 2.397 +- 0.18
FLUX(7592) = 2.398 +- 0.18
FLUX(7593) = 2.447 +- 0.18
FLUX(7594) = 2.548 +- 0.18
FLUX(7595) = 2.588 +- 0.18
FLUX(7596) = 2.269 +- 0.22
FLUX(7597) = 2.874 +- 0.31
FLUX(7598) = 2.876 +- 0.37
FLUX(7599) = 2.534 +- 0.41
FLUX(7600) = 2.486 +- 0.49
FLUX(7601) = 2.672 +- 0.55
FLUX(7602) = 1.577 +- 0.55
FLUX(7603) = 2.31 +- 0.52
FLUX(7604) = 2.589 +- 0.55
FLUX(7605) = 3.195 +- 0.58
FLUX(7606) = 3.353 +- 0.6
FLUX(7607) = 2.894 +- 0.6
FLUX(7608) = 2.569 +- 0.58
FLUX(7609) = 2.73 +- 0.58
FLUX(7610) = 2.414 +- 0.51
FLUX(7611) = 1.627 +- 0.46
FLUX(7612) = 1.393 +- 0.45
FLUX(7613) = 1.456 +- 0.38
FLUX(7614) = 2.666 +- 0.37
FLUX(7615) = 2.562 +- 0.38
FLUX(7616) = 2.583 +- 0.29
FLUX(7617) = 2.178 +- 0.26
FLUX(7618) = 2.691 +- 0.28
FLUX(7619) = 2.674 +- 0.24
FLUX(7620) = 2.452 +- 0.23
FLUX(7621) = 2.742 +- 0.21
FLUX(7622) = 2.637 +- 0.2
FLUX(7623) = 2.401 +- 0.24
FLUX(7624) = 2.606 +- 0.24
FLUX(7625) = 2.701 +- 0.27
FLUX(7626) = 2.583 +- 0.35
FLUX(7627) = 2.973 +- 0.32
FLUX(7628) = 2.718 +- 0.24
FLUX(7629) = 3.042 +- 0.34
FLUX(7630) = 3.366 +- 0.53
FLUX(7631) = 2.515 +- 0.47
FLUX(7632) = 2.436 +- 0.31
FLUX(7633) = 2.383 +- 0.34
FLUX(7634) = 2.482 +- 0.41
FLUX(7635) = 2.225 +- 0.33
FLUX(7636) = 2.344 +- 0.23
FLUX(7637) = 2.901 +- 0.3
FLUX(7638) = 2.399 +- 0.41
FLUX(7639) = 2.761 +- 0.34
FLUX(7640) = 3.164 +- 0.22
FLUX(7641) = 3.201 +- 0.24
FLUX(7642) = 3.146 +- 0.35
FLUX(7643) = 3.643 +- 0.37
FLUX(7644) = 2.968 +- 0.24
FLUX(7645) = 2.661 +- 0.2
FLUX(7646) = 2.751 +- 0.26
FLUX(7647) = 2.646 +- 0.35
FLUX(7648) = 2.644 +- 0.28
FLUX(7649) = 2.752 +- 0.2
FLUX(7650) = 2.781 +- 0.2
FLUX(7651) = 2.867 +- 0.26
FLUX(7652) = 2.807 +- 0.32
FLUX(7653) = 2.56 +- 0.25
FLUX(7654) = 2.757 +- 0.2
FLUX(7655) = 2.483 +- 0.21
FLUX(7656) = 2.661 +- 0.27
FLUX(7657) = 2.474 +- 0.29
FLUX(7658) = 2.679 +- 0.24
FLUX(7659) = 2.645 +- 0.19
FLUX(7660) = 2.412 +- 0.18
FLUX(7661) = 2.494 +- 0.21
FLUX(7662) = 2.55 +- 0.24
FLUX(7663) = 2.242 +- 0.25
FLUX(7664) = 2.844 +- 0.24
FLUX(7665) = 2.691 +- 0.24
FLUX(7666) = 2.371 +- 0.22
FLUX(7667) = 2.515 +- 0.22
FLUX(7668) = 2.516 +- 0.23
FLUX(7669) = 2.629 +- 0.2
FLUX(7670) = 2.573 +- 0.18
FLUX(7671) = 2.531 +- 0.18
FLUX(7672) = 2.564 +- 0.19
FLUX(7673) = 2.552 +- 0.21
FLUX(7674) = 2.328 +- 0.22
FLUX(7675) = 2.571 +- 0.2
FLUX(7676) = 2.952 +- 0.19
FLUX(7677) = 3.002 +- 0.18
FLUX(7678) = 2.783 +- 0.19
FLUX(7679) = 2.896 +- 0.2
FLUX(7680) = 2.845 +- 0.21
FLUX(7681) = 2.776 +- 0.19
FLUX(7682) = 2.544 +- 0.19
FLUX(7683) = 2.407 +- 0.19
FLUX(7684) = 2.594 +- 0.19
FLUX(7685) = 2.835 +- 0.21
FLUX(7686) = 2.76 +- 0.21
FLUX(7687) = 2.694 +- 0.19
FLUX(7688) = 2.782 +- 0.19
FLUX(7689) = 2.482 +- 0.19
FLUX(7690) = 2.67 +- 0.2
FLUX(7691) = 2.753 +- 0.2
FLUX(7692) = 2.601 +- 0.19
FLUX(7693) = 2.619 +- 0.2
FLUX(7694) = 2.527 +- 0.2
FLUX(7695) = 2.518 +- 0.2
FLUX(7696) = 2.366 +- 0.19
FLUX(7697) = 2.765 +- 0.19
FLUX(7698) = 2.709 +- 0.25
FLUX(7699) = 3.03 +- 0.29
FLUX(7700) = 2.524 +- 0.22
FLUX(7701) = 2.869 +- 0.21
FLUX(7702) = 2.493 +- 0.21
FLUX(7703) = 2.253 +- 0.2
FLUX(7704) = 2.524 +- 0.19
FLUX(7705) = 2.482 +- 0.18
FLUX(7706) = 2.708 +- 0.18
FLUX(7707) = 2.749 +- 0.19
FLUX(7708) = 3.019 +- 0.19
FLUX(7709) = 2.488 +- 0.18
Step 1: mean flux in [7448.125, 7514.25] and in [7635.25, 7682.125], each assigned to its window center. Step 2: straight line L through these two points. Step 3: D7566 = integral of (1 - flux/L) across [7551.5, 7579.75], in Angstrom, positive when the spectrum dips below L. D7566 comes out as 3.33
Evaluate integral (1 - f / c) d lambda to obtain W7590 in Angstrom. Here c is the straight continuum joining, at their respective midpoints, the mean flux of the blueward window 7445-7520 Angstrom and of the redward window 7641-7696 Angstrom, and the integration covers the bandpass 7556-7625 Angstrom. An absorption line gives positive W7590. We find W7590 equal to 7.51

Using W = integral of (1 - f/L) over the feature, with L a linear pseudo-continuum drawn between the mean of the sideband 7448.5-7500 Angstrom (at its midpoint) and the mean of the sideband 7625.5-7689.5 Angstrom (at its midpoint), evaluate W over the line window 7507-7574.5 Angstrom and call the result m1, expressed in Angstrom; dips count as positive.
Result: 4.4 Angstrom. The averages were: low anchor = 2.7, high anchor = 2.69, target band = 2.52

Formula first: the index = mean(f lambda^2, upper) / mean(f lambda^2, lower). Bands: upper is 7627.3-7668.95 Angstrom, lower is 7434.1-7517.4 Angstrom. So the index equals 1.1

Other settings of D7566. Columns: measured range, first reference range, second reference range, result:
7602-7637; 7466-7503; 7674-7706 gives 1.90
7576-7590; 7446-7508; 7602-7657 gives 2.60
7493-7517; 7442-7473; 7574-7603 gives -1.23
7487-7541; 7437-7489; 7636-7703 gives 2.32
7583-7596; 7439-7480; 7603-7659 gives 1.21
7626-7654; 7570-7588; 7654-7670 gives -4.10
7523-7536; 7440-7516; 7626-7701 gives 1.35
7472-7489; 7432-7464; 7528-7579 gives -1.87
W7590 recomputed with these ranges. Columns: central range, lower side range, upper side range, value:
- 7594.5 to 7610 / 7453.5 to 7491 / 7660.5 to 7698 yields 0.2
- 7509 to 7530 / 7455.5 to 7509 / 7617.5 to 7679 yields 1.5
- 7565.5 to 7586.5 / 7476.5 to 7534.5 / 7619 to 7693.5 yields 4.3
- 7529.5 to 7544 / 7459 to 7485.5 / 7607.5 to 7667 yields 0.9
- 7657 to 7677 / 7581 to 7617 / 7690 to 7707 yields -0.1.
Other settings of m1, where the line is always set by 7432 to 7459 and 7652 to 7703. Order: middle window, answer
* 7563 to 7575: 1.67 Angstrom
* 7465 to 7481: -1.24 Angstrom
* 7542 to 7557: -0.81 Angstrom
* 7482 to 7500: -1.23 Angstrom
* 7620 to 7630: -0.50 Angstrom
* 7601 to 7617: 1.22 Angstrom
